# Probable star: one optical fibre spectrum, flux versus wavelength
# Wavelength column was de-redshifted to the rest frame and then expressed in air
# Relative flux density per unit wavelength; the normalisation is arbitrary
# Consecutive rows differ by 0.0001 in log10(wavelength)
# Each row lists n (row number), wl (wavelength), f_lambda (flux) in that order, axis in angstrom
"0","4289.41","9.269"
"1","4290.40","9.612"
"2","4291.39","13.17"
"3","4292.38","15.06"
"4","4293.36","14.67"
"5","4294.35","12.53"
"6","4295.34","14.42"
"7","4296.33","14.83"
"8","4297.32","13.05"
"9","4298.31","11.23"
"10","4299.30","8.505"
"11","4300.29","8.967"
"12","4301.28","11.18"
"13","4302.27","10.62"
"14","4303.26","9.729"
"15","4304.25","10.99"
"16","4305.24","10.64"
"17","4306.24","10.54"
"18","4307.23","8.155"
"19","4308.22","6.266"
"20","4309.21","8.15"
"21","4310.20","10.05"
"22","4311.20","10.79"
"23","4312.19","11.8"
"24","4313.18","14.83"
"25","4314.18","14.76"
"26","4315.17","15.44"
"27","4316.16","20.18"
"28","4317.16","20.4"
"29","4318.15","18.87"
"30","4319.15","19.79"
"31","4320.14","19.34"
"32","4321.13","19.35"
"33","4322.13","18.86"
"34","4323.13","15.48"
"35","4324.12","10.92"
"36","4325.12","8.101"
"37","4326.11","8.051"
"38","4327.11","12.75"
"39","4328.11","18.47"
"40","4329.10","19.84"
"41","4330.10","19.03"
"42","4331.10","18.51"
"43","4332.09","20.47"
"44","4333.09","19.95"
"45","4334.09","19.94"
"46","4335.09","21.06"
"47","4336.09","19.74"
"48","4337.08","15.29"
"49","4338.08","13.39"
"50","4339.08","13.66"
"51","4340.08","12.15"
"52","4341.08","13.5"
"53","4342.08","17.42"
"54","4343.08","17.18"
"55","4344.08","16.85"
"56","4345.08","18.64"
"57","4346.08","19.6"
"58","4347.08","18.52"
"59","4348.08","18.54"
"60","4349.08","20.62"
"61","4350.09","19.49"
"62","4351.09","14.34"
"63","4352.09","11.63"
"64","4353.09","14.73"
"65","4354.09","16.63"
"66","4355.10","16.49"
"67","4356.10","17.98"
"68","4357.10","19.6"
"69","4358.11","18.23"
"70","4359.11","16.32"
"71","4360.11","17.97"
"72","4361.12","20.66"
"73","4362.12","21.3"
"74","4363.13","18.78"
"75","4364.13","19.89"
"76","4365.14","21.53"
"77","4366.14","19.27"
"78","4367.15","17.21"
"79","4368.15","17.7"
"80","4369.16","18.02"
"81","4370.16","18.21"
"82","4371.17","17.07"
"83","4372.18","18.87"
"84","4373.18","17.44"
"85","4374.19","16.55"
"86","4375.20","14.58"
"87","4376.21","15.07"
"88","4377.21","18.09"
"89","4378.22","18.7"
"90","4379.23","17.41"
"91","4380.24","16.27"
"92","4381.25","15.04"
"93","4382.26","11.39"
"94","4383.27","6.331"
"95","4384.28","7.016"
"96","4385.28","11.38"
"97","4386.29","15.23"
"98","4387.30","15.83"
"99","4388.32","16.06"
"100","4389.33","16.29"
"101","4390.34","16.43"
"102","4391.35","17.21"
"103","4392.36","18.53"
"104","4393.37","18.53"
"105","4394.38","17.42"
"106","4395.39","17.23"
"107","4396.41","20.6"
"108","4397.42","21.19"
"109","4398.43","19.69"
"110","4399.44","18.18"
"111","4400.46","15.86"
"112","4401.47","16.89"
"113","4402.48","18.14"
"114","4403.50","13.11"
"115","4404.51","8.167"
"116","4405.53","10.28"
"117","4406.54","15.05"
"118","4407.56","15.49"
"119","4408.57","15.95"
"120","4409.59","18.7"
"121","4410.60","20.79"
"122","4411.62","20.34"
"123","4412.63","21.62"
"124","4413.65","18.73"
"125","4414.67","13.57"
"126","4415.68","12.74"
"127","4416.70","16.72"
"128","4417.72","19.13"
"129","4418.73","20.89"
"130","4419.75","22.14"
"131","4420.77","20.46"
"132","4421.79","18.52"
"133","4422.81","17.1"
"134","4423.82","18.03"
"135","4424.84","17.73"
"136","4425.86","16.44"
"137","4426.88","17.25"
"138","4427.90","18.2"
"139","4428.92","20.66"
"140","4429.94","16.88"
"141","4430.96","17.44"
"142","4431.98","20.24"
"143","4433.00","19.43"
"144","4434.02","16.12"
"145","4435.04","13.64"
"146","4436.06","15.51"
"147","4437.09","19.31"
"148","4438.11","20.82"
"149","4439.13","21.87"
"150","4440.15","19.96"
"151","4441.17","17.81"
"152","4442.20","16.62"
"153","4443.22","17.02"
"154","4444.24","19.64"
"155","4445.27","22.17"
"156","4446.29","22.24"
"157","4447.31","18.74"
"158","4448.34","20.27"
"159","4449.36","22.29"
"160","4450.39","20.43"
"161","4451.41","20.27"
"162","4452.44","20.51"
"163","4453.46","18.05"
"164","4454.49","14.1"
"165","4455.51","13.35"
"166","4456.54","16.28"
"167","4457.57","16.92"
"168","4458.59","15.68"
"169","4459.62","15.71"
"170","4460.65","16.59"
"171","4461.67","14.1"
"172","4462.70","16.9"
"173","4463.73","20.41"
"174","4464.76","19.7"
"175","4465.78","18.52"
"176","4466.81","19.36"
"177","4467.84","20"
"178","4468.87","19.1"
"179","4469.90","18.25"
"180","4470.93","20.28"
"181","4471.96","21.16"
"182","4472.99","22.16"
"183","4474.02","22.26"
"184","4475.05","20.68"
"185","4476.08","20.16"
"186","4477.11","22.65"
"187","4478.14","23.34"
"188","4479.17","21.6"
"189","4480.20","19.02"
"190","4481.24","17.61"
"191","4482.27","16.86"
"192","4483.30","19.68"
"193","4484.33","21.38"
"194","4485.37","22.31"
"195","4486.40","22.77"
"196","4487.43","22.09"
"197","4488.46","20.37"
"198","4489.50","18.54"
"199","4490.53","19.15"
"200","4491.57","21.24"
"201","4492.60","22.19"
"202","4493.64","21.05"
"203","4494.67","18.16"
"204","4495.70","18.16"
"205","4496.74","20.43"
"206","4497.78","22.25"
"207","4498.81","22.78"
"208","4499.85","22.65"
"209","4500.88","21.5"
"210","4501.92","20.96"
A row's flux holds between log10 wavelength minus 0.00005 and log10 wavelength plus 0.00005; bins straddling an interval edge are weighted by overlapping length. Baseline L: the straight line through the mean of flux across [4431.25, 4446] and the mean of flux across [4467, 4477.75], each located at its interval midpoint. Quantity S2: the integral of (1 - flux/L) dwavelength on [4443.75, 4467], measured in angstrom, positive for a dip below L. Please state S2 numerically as 1.5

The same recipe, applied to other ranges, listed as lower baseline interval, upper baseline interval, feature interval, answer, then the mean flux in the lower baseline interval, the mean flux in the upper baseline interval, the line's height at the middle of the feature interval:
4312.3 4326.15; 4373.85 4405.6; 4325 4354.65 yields -1.28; 16.2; 15.7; 16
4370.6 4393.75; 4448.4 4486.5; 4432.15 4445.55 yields -0.38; 15.4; 19.2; 17.9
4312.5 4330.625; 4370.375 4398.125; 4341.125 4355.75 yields -0.80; 16.3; 16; 16.2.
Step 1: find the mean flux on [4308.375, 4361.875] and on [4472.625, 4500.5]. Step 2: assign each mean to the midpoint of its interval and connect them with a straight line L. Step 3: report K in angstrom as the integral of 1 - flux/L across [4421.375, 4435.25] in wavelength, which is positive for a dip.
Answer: 1.0 angstrom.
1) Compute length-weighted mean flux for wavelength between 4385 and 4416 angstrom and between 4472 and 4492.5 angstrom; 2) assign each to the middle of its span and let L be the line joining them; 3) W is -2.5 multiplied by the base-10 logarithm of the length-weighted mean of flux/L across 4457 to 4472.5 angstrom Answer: 0.10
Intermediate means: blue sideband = 16.7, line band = 18.2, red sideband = 20.8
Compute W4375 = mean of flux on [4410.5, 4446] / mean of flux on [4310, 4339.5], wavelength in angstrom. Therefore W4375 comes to 1.1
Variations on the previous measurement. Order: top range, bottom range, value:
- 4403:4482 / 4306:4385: 1.13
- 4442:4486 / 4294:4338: 1.34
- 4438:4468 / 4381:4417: 1.16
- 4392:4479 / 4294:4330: 1.37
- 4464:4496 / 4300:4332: 1.46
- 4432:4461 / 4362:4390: 1.13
